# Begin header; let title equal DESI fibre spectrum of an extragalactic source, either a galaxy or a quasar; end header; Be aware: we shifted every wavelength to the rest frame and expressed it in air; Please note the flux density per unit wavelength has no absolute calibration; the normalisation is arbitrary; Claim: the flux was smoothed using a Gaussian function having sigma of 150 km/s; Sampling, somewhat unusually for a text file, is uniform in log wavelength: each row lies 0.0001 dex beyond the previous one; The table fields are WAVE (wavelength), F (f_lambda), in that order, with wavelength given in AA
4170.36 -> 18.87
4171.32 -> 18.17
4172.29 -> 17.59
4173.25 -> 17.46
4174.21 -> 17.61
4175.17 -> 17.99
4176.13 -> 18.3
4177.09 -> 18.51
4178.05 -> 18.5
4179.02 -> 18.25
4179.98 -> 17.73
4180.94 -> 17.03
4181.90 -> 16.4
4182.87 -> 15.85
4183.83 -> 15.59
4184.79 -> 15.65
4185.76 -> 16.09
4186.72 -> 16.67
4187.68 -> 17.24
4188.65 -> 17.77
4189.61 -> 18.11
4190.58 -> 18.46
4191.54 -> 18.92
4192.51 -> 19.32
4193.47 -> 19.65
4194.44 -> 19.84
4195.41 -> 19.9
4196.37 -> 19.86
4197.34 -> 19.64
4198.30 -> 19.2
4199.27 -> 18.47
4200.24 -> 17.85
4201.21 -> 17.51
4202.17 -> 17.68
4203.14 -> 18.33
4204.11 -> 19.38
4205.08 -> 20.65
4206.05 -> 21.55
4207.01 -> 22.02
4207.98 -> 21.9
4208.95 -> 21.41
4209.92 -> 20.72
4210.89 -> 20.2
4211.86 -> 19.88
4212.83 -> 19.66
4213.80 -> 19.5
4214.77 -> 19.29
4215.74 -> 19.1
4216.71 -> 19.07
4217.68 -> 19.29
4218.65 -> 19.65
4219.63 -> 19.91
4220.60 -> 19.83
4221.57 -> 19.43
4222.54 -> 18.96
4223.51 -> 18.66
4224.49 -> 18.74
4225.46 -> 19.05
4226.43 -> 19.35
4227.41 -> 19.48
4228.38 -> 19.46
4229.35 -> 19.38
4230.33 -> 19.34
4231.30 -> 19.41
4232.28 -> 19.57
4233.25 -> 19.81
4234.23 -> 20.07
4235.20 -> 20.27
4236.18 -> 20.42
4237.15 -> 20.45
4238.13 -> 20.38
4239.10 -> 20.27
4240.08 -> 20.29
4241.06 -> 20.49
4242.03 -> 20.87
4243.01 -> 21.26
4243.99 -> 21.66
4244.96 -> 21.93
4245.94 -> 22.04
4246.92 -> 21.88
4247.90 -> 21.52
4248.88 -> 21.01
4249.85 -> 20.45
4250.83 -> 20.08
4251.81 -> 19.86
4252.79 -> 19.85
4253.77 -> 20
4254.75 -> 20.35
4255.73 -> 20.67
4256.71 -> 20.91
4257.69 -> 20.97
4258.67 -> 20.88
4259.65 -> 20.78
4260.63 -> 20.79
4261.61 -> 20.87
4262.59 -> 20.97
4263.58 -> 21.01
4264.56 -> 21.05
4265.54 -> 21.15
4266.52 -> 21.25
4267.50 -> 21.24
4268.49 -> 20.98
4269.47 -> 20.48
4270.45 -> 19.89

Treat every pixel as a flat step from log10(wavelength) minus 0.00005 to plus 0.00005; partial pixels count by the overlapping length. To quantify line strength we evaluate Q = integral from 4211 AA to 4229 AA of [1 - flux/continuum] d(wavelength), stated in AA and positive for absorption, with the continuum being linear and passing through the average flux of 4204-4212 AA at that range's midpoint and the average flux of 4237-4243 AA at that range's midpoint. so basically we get 1.24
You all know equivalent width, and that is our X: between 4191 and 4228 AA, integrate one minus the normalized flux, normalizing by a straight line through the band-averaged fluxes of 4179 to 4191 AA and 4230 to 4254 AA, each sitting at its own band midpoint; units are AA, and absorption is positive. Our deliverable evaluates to -2.2 AA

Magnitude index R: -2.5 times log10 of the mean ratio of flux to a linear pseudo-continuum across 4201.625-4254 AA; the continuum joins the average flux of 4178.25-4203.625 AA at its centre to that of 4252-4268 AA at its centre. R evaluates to -0.035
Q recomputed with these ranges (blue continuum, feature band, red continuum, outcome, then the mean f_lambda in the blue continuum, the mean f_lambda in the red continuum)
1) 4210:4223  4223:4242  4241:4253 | 0.5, 19.6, 21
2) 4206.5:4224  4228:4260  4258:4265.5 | 0.1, 19.9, 20.9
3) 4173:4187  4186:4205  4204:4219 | 0.0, 17.2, 20.2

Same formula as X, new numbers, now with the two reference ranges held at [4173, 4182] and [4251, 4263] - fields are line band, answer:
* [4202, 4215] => -0.91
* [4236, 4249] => -0.63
